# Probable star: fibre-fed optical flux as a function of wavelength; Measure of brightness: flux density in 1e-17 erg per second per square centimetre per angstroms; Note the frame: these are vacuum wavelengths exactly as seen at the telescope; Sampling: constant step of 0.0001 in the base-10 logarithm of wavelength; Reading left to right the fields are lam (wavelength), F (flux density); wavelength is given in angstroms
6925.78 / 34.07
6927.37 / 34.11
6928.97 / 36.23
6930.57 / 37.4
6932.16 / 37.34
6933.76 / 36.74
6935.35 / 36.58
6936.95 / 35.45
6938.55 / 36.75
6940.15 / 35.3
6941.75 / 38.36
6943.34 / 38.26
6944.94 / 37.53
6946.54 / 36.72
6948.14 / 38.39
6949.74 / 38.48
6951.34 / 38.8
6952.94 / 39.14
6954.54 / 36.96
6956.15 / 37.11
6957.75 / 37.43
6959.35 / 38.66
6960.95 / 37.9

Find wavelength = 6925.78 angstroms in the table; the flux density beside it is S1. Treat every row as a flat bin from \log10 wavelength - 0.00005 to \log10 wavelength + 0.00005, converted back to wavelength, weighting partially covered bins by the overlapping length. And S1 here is 34.07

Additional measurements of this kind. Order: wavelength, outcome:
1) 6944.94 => 37.53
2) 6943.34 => 38.26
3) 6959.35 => 38.66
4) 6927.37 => 34.11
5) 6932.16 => 37.34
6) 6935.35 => 36.58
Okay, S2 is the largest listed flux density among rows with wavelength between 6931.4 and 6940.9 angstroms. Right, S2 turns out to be 37.34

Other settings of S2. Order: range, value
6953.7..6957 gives 37.11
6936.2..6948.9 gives 38.39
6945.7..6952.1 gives 38.8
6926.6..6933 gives 37.4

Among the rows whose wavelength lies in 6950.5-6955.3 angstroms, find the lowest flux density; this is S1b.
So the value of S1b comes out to 36.96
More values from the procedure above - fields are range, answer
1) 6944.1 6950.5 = 36.72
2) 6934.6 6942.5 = 35.3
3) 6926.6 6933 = 34.11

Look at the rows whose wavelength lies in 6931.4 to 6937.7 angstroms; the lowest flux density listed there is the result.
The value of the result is 35.45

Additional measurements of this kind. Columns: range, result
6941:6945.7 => 37.53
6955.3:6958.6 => 37.11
